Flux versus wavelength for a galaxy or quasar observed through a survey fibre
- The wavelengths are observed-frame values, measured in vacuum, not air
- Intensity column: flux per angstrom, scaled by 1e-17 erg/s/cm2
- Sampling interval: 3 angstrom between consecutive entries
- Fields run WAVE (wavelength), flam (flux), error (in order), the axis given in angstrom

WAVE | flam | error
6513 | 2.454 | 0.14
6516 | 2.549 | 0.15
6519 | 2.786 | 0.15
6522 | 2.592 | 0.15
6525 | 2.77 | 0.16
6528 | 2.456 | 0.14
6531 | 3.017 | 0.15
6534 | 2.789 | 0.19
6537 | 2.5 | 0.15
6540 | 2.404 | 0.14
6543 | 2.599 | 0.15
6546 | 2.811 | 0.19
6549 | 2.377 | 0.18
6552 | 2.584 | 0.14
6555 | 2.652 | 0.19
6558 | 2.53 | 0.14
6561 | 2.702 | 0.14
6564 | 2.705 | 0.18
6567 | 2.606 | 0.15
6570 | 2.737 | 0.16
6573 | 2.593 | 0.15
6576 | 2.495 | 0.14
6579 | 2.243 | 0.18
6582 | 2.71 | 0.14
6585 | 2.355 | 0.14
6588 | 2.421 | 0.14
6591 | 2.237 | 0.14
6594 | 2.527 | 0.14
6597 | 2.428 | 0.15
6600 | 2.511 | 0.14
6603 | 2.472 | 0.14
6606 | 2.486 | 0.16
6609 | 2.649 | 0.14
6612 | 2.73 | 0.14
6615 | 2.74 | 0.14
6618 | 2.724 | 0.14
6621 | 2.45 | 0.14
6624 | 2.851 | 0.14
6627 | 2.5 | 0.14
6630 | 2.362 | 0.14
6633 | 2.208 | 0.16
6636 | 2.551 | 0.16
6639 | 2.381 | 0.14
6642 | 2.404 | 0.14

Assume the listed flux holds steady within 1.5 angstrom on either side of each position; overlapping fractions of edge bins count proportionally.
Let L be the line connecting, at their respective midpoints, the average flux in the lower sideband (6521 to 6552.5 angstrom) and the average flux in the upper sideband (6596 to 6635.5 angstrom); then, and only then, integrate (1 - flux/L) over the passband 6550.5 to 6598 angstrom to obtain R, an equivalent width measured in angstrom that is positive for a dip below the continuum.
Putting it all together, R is 1.05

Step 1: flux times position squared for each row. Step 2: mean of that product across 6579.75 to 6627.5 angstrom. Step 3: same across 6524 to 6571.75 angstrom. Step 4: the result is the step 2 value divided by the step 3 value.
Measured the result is 1.0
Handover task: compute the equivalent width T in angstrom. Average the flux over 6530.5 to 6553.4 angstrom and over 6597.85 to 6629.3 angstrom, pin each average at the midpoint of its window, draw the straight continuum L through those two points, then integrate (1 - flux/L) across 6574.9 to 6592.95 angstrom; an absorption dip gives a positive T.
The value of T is 1.4 angstrom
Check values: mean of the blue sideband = 2.62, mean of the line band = 2.41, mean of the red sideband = 2.6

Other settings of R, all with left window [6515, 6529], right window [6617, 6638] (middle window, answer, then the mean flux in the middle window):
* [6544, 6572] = -0.39 angstrom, 2.63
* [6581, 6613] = 0.67 angstrom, 2.5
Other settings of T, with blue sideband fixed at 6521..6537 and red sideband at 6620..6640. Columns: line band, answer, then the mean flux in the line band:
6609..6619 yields -0.8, 2.72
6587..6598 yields 0.7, 2.4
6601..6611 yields -0.1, 2.54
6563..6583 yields 0.2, 2.58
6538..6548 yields 0.3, 2.59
